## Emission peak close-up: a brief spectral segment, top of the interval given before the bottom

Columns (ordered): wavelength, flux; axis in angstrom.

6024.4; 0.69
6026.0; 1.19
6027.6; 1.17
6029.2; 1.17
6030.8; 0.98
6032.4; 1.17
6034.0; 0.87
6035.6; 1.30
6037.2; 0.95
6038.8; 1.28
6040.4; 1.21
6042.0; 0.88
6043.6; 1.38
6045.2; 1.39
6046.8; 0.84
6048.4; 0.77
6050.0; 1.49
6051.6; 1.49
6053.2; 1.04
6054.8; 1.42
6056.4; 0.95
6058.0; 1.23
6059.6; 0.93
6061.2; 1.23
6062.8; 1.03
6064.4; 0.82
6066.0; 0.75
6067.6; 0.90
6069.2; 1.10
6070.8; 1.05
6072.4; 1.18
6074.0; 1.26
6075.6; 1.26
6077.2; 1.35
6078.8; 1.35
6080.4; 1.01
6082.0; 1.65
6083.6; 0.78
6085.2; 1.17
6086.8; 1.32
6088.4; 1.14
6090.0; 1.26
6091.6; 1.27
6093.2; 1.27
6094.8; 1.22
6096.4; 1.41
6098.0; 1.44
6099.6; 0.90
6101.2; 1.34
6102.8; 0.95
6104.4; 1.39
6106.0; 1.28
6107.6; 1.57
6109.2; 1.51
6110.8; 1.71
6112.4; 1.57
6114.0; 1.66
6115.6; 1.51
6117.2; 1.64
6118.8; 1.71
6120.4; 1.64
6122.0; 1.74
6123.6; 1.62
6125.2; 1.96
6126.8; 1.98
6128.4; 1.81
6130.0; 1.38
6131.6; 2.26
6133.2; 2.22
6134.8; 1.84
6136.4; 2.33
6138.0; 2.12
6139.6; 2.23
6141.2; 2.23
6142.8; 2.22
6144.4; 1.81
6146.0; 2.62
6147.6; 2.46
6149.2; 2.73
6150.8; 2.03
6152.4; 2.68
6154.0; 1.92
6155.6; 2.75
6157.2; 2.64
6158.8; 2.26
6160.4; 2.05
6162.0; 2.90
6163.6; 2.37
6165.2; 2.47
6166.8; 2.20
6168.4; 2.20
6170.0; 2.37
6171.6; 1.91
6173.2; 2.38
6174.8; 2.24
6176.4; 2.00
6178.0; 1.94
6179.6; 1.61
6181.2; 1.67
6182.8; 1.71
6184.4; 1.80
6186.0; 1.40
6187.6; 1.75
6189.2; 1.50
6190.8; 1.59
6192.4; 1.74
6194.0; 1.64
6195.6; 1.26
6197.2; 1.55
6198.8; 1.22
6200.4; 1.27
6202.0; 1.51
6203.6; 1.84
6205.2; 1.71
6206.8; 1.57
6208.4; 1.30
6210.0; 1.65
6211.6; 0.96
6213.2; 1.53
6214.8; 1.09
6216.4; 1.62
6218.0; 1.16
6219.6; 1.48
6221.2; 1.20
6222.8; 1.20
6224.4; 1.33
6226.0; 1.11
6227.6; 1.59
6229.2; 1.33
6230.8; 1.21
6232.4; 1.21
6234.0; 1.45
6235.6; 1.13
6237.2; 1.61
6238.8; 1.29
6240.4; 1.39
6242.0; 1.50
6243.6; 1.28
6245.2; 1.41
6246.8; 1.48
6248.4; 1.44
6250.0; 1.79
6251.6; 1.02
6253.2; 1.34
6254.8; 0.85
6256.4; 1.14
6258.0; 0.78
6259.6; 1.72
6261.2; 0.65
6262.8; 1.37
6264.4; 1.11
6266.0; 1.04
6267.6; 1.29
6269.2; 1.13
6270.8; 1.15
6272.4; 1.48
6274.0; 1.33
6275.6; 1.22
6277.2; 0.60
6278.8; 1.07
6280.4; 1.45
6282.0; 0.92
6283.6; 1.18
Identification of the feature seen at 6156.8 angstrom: Mg II 2798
